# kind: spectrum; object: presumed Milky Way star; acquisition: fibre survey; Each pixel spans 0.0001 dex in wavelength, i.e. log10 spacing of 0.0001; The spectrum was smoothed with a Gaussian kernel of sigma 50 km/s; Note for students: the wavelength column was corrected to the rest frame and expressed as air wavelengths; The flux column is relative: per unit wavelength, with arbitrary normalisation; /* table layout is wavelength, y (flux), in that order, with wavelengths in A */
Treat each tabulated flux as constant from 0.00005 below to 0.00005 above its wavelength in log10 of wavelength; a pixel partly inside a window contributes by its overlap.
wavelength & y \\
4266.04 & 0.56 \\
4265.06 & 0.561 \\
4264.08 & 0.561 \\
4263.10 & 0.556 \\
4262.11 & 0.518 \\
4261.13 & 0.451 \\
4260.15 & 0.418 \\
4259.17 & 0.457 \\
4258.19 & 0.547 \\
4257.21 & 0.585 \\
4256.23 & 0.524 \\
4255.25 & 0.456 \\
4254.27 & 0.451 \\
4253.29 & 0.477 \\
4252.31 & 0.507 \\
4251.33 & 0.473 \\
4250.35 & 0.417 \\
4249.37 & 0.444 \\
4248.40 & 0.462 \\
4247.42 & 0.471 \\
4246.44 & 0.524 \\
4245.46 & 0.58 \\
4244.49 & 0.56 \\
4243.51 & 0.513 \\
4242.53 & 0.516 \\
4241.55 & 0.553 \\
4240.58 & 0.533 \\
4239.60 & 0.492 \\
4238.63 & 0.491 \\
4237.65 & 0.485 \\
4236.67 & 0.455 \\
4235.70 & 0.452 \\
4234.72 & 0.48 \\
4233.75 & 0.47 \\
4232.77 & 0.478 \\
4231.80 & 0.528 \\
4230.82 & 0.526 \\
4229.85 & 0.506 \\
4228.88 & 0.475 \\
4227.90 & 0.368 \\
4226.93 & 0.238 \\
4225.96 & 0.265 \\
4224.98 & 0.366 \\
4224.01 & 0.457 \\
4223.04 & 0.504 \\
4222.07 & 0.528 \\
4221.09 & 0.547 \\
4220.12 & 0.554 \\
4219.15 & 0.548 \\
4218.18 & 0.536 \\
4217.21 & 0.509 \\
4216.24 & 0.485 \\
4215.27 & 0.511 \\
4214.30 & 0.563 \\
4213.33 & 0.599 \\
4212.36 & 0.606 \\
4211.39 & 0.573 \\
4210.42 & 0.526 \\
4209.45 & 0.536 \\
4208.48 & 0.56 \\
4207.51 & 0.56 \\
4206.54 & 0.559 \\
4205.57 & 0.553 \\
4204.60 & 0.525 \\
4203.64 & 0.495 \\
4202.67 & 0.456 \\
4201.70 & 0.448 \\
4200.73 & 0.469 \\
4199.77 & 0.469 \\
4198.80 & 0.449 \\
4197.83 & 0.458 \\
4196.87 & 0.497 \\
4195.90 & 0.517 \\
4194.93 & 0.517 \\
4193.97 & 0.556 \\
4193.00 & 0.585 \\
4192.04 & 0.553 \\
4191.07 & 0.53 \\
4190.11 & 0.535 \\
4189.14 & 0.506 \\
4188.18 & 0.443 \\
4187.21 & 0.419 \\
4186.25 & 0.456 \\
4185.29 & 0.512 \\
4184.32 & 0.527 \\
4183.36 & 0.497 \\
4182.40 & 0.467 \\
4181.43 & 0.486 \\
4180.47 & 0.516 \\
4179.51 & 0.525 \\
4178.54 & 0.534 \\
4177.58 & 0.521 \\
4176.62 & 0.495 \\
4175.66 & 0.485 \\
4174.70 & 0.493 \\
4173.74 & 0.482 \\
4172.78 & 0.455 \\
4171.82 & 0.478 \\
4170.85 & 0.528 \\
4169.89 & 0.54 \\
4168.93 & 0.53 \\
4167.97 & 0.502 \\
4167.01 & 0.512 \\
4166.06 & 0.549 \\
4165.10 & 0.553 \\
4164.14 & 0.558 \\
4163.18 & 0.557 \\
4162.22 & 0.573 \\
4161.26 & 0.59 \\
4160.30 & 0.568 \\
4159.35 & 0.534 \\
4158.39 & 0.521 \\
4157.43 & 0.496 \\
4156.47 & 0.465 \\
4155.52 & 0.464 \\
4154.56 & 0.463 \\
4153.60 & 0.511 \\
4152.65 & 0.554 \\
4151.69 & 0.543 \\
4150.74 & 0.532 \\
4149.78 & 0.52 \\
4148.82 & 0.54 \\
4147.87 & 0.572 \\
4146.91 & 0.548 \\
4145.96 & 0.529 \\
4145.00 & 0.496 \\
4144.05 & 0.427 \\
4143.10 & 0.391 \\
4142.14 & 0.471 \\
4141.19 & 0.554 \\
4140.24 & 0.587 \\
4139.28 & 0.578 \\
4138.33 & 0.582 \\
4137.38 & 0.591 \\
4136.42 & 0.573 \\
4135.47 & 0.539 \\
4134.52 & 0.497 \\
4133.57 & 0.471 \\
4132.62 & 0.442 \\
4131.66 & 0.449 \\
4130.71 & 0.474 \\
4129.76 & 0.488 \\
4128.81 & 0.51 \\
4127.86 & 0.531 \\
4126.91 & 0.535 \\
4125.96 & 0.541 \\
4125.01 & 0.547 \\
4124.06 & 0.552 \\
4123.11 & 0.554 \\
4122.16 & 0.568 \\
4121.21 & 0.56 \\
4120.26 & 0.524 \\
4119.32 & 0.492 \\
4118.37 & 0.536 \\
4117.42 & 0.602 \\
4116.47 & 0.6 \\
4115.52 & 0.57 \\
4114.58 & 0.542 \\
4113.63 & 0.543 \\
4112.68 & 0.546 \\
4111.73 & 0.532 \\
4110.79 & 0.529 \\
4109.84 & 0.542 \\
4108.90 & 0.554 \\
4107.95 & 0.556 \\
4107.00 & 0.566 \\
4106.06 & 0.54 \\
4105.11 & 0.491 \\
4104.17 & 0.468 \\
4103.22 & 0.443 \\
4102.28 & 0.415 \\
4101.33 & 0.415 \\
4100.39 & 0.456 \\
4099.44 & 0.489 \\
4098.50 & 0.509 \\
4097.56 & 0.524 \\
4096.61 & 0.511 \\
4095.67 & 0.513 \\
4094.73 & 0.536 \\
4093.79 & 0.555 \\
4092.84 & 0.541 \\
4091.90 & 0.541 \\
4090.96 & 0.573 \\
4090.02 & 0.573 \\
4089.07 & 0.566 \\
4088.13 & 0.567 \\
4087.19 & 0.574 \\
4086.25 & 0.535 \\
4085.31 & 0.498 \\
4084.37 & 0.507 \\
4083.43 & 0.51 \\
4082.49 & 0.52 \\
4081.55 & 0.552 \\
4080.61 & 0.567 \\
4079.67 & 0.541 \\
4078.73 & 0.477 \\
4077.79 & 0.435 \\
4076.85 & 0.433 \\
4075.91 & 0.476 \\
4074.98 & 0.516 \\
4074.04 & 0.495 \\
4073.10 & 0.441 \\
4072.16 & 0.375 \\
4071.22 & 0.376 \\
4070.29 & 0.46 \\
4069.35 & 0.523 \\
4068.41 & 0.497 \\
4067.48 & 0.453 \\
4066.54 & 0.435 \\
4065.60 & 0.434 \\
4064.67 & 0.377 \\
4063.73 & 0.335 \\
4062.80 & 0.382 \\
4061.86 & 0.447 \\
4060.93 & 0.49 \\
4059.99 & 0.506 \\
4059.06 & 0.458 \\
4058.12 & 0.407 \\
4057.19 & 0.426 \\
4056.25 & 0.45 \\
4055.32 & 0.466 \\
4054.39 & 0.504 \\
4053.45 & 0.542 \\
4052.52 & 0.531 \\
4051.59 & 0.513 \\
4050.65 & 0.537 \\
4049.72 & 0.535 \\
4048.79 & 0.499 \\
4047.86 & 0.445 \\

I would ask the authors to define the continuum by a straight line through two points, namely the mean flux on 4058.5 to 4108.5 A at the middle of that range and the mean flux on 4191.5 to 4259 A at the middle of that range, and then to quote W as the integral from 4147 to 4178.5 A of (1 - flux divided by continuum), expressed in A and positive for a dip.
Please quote -1.7 A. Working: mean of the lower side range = 0.49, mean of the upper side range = 0.499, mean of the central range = 0.522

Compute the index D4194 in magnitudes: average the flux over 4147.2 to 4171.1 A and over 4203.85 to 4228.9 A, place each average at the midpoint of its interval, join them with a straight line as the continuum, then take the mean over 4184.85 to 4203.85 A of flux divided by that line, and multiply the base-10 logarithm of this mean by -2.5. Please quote 0.043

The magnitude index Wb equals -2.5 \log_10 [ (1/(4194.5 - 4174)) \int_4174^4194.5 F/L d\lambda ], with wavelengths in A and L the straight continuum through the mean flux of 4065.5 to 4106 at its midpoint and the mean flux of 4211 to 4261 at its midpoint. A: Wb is -0.03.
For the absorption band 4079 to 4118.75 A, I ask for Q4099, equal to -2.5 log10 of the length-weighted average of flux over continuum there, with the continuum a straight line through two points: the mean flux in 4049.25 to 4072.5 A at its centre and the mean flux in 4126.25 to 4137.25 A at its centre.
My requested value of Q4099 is -0.099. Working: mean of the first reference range 0.459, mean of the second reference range 0.504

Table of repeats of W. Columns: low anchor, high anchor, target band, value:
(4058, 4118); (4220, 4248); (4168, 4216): -2.7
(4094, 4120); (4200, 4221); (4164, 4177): 0.4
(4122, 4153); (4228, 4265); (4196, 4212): -0.1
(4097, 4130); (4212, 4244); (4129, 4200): -0.5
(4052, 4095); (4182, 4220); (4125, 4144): -0.5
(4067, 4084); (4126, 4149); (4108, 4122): -1.3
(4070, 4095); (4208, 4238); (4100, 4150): -1.9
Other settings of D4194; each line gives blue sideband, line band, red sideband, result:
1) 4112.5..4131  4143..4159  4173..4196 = 0.04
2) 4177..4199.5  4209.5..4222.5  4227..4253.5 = -0.10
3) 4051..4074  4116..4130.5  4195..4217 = -0.13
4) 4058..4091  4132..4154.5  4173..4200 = -0.06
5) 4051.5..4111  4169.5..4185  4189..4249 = -0.01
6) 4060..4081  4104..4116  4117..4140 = -0.07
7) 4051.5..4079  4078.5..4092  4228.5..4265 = -0.18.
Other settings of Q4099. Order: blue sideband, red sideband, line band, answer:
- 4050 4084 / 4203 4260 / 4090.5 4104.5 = -0.05 mag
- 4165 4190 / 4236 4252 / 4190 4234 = -0.01 mag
